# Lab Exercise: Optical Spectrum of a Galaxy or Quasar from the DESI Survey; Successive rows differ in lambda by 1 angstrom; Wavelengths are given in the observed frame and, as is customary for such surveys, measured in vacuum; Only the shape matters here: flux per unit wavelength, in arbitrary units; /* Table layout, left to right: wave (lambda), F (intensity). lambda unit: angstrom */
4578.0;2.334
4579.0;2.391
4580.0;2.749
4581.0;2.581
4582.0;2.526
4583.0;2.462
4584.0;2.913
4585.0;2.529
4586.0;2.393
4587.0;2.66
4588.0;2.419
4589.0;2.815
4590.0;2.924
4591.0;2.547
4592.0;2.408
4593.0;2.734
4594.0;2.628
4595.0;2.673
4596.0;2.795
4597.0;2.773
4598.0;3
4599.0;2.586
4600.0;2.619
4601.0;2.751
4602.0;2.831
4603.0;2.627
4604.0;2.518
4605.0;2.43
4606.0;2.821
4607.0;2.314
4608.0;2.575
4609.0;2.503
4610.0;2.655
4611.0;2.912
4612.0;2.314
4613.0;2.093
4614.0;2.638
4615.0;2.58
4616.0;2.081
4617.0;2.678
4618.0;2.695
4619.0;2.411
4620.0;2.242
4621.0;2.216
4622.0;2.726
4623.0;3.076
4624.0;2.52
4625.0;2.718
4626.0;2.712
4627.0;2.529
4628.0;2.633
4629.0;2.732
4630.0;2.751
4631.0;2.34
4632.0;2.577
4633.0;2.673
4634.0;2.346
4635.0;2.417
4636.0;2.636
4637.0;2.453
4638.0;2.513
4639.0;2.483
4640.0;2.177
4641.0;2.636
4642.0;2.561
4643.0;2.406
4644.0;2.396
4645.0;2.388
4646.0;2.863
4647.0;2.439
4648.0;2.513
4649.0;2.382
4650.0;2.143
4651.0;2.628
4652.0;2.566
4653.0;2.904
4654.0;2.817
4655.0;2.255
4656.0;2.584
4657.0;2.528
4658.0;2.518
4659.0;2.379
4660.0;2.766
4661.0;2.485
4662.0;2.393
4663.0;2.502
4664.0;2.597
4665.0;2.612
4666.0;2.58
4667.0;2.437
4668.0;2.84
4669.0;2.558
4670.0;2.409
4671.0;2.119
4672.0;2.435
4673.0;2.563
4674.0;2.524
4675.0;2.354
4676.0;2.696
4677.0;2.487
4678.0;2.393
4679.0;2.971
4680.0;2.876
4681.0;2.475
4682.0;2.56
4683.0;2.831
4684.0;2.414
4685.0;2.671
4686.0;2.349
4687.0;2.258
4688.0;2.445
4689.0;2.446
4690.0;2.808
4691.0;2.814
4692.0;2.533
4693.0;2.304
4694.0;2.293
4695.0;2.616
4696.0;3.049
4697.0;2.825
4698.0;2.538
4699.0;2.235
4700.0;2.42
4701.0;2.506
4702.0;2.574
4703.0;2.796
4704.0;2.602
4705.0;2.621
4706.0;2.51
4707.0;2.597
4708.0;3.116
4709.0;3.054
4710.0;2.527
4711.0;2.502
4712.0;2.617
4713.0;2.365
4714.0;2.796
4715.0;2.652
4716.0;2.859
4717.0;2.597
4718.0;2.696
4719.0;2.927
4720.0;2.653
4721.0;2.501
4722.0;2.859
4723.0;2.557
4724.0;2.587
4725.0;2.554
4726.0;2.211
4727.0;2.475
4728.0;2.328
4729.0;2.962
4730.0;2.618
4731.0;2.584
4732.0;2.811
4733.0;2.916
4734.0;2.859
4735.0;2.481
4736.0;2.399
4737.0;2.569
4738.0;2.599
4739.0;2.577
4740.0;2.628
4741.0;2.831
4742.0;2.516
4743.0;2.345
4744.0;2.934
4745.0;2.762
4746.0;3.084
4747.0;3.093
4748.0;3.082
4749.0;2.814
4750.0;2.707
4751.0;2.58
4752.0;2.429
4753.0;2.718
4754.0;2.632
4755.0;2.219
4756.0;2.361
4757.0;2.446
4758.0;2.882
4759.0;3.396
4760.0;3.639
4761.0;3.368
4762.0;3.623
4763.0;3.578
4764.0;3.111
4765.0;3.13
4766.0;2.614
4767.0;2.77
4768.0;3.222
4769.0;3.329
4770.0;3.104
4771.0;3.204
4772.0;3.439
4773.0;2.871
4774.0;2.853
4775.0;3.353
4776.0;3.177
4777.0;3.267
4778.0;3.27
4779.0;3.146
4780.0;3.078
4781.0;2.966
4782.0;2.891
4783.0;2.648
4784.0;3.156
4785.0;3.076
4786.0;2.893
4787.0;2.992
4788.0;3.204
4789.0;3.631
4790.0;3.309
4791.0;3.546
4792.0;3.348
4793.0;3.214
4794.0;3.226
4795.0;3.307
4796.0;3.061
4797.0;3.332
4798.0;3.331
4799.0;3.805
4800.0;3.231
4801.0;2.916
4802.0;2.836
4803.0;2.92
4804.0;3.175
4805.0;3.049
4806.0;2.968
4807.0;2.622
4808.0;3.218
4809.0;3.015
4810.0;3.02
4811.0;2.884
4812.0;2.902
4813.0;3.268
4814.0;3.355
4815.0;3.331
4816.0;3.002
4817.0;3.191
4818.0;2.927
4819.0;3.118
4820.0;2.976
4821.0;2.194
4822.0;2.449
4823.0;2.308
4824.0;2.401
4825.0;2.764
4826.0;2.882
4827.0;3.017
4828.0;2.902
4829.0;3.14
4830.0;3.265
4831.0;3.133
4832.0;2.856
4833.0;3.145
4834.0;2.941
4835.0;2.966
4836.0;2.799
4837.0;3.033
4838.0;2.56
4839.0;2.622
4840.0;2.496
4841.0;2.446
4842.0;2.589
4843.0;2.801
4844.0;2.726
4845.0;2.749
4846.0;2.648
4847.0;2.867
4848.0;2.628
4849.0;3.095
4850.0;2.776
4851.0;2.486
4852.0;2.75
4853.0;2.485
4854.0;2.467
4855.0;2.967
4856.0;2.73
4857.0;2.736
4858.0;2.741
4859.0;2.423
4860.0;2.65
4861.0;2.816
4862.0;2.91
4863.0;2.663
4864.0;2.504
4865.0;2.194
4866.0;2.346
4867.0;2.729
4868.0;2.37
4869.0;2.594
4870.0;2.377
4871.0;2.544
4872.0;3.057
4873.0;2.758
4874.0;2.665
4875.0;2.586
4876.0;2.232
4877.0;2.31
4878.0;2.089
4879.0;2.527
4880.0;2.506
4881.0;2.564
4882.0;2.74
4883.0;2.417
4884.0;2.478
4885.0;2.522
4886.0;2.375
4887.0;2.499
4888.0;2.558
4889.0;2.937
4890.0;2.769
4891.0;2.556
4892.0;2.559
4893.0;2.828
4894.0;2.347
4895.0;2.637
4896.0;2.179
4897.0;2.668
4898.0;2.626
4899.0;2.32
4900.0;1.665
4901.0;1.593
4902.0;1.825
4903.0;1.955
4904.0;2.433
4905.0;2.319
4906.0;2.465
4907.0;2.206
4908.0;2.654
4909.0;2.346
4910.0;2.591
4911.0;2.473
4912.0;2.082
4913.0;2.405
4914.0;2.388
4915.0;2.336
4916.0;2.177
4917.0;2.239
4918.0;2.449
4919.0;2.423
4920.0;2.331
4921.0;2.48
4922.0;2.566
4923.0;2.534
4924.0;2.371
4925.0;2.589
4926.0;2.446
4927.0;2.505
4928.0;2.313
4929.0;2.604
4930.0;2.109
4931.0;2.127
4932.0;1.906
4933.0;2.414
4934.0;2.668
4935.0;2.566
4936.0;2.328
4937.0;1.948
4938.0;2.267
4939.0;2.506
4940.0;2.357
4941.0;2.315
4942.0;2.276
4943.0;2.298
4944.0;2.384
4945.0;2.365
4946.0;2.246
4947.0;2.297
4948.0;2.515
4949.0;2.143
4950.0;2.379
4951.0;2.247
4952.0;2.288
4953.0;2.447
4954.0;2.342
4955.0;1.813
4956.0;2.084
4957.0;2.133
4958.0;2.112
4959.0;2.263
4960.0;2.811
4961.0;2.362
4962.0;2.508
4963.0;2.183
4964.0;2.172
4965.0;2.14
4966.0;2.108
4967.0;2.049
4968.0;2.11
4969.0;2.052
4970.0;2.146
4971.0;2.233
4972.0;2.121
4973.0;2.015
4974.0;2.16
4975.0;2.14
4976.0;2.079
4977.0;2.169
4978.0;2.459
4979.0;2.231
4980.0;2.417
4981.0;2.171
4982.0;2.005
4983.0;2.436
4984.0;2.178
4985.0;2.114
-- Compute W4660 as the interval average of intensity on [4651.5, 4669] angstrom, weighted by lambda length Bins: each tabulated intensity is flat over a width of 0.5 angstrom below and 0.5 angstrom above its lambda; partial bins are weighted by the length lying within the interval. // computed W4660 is 2.57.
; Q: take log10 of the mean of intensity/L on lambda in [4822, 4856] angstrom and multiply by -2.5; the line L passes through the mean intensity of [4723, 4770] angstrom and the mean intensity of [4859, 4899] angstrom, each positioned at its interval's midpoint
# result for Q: -0.06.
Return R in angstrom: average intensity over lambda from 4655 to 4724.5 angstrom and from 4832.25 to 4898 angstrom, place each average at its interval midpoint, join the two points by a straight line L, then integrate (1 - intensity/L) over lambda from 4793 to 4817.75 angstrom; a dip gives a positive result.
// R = -4.8 angstrom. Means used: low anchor 2.59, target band 3.12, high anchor 2.63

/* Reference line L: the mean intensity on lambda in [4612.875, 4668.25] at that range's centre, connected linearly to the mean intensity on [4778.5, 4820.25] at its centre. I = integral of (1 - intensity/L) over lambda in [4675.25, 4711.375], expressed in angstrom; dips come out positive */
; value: 1.7 angstrom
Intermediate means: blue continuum 2.53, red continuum 3.12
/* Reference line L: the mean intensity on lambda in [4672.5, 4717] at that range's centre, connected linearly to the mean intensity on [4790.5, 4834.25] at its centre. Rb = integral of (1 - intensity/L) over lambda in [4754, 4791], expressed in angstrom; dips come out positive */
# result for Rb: -2.6 angstrom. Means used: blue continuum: 2.6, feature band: 3.09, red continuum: 3.03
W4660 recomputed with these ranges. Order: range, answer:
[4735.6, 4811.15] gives 3.01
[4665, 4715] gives 2.58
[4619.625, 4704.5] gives 2.55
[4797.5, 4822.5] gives 3.03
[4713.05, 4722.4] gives 2.71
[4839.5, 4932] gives 2.49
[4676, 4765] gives 2.69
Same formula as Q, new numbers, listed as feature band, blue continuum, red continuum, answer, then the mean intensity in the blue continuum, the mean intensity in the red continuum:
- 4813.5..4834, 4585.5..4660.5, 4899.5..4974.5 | -0.22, 2.57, 2.28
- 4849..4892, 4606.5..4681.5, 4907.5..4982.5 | -0.10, 2.53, 2.3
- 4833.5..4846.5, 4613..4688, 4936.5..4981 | -0.16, 2.53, 2.24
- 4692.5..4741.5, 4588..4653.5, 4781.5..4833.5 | 0.07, 2.57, 3.05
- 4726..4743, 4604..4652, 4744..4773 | 0.11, 2.52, 2.97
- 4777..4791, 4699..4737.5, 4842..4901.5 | -0.20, 2.63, 2.57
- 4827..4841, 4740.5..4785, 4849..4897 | -0.07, 2.97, 2.58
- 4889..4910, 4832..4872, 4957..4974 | 0.05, 2.68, 2.21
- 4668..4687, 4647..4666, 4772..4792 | 0.04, 2.53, 3.14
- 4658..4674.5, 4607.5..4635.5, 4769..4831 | 0.07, 2.55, 3.07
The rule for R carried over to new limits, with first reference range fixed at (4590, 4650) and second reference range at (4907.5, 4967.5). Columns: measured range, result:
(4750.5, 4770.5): -4.05 angstrom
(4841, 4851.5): -1.43 angstrom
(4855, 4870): -1.39 angstrom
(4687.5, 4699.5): -0.32 angstrom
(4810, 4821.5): -2.83 angstrom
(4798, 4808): -2.68 angstrom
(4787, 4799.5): -4.67 angstrom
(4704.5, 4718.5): -1.03 angstrom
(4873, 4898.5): -1.77 angstrom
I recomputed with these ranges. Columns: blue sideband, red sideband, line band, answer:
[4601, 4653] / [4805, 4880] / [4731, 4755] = -0.4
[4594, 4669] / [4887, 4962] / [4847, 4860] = -1.6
